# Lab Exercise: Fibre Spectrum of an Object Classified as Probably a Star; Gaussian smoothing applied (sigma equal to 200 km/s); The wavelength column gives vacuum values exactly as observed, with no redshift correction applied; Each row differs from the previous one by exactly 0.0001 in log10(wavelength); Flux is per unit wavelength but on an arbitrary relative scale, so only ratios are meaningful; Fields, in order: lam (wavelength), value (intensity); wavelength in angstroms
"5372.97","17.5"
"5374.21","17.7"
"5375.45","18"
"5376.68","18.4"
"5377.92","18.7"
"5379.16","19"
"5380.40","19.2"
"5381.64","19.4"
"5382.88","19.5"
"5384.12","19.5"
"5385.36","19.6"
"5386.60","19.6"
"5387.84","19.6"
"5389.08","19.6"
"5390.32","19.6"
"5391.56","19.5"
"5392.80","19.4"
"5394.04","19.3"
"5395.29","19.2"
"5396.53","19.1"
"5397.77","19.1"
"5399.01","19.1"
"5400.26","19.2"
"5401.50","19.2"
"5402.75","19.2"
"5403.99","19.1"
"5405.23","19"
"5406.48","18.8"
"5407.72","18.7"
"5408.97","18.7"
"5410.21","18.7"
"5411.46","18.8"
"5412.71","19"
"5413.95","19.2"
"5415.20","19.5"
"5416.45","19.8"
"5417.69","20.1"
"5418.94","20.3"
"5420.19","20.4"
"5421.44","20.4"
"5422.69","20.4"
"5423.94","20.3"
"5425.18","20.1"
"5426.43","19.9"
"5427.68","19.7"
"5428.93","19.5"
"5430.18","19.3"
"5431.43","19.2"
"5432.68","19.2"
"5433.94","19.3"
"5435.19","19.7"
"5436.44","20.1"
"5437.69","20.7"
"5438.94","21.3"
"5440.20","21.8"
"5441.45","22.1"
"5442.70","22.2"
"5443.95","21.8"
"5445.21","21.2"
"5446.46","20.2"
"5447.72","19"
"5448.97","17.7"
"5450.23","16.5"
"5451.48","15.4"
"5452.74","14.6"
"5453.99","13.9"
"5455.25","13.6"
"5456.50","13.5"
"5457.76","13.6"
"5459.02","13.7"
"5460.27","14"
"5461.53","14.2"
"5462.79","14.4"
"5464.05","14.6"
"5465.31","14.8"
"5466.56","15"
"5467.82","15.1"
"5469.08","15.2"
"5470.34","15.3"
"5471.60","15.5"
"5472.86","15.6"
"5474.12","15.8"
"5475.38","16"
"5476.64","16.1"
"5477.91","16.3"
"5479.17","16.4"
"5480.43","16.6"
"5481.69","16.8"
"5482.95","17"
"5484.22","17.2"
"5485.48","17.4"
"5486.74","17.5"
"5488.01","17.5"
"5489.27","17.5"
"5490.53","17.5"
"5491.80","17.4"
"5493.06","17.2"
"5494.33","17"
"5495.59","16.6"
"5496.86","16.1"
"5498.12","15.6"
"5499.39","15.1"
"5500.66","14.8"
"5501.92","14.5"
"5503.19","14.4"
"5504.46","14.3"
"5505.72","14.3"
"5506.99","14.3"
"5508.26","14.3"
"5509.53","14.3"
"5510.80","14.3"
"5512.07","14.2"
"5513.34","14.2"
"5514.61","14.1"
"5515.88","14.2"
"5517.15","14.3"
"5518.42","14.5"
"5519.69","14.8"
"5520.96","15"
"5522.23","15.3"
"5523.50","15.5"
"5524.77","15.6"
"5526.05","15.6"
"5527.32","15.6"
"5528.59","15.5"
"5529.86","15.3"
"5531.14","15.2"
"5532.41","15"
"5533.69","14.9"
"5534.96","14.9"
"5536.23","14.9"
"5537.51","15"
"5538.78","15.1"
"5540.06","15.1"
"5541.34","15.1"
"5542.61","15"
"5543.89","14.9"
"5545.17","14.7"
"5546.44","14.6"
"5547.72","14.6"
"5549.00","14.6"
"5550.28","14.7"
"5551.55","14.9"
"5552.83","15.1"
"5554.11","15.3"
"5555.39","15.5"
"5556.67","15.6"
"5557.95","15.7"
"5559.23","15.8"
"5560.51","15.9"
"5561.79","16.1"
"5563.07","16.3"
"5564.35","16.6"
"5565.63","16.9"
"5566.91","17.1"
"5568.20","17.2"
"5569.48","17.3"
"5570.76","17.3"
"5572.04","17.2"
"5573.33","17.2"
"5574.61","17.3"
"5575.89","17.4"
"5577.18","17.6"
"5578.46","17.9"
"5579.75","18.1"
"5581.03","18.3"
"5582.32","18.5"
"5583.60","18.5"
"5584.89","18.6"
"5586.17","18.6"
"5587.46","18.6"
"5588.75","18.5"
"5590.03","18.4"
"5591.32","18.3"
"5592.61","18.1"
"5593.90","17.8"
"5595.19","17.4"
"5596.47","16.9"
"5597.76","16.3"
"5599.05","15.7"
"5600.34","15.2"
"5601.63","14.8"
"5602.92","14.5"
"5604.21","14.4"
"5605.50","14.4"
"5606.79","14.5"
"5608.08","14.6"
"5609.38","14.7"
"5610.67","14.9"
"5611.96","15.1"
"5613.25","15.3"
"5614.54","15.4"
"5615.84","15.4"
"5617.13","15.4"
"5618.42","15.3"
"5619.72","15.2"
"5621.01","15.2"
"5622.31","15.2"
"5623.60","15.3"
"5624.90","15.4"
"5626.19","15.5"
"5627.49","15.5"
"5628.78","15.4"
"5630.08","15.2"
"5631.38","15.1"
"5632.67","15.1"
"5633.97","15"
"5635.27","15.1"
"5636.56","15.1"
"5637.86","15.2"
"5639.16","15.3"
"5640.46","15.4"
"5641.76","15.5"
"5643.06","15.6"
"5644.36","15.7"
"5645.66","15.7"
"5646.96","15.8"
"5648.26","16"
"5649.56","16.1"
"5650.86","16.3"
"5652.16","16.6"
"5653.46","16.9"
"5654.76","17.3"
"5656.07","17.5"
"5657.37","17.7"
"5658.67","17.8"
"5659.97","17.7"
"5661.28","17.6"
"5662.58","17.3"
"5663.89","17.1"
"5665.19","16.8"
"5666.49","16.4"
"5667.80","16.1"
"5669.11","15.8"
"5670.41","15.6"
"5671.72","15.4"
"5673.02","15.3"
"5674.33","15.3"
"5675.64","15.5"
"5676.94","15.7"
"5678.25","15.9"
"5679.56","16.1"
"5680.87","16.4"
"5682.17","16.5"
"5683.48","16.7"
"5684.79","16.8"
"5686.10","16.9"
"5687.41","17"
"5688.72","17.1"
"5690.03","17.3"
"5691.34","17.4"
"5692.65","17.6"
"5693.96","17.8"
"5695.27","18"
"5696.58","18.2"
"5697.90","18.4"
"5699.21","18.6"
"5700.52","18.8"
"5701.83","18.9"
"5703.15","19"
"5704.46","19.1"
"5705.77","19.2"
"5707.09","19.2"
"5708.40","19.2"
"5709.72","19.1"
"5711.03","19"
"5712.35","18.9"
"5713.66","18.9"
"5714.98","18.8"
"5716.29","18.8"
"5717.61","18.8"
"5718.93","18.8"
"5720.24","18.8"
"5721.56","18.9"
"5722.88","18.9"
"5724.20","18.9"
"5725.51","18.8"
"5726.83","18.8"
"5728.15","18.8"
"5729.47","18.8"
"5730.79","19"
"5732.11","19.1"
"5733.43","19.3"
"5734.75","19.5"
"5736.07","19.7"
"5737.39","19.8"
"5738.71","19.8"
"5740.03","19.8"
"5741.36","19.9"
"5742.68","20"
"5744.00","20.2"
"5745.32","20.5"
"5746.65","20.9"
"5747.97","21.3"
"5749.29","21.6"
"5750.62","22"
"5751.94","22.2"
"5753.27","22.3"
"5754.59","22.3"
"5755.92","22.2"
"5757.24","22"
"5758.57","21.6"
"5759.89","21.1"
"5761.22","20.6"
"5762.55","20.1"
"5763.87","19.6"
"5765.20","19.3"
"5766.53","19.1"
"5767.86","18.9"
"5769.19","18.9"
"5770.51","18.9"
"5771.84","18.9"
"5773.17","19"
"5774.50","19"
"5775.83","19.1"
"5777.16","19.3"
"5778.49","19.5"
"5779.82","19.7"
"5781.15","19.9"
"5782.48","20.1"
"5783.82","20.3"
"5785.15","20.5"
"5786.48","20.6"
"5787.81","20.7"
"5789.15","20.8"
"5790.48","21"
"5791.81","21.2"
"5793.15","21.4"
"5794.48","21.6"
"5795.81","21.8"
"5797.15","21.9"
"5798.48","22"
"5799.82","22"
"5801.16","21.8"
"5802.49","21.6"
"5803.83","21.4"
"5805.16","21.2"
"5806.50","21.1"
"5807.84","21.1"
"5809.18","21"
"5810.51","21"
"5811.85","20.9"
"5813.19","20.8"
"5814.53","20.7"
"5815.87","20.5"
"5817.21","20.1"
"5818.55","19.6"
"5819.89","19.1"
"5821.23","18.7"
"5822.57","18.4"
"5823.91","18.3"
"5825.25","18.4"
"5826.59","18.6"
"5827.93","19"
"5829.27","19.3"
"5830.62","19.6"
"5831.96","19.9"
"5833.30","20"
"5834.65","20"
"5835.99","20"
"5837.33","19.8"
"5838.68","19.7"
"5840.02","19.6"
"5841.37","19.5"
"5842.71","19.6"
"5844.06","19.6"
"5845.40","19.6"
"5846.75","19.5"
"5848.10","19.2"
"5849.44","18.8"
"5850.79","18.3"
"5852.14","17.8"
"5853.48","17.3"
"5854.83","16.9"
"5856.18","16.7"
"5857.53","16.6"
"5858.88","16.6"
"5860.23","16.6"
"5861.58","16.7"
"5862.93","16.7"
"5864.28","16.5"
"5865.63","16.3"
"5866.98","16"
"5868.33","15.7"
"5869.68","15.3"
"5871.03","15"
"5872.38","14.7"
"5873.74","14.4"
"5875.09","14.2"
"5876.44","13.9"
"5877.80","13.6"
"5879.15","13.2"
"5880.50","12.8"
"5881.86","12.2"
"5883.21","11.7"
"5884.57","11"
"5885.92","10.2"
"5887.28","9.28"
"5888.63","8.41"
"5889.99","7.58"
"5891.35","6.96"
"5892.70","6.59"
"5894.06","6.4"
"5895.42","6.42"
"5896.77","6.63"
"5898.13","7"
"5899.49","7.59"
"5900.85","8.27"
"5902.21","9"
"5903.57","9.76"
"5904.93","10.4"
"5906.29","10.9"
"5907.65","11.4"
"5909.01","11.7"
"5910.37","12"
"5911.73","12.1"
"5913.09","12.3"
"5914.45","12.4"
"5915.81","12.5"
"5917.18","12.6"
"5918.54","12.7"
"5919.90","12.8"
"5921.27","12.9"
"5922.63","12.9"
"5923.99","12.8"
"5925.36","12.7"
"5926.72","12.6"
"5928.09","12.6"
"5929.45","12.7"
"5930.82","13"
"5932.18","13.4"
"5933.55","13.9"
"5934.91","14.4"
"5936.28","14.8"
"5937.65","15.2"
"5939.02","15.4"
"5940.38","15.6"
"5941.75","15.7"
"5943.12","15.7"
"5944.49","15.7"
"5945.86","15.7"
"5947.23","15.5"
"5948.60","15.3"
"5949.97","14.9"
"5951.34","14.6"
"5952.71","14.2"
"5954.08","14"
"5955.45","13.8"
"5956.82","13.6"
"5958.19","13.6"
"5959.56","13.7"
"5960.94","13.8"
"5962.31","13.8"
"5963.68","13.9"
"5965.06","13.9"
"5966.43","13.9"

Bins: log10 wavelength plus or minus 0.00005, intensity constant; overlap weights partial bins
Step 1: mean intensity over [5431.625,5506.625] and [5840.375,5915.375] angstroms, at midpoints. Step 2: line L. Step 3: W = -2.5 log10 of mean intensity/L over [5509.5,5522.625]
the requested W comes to 0.13 mag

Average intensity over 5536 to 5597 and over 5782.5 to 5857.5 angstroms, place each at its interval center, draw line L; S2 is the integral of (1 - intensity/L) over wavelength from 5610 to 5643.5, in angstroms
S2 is 4.1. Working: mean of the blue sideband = 16.6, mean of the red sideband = 20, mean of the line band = 15.3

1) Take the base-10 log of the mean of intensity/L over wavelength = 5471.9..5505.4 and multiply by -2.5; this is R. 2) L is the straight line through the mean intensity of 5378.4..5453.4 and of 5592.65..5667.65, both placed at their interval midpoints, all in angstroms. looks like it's 0.123 mag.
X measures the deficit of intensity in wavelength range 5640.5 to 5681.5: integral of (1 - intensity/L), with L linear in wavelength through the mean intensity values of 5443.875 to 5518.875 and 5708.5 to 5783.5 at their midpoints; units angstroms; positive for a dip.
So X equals 4.7 angstroms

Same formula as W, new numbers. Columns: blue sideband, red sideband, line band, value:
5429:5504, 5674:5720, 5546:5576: 0.079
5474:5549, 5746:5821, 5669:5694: 0.144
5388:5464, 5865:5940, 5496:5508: 0.187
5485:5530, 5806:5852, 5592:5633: 0.092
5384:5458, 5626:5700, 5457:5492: 0.170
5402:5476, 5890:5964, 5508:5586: 0.067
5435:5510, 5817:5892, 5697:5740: -0.156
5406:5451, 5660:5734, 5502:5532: 0.283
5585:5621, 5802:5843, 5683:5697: 0.017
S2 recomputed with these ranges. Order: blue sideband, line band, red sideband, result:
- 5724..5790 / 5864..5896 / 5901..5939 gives 5.5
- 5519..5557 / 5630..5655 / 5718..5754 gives 2.7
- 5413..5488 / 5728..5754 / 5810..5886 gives -4.0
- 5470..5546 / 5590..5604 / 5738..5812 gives 0.6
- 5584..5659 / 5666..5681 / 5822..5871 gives 0.7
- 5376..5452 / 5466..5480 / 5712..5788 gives 2.8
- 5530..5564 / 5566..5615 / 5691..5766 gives -1.7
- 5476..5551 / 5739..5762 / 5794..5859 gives -3.1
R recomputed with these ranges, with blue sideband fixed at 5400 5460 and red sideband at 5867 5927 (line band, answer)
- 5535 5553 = 0.15 mag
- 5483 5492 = 0.03 mag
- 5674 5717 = -0.22 mag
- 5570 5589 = -0.10 mag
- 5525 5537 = 0.14 mag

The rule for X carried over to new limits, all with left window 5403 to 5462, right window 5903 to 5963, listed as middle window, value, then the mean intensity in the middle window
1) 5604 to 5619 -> 1.7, 15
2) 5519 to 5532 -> 1.8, 15.3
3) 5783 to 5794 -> -4.3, 20.8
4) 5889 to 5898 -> 4.6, 6.83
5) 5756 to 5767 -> -3.8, 20.5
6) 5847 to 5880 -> -4.5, 16.1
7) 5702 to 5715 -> -2.7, 19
